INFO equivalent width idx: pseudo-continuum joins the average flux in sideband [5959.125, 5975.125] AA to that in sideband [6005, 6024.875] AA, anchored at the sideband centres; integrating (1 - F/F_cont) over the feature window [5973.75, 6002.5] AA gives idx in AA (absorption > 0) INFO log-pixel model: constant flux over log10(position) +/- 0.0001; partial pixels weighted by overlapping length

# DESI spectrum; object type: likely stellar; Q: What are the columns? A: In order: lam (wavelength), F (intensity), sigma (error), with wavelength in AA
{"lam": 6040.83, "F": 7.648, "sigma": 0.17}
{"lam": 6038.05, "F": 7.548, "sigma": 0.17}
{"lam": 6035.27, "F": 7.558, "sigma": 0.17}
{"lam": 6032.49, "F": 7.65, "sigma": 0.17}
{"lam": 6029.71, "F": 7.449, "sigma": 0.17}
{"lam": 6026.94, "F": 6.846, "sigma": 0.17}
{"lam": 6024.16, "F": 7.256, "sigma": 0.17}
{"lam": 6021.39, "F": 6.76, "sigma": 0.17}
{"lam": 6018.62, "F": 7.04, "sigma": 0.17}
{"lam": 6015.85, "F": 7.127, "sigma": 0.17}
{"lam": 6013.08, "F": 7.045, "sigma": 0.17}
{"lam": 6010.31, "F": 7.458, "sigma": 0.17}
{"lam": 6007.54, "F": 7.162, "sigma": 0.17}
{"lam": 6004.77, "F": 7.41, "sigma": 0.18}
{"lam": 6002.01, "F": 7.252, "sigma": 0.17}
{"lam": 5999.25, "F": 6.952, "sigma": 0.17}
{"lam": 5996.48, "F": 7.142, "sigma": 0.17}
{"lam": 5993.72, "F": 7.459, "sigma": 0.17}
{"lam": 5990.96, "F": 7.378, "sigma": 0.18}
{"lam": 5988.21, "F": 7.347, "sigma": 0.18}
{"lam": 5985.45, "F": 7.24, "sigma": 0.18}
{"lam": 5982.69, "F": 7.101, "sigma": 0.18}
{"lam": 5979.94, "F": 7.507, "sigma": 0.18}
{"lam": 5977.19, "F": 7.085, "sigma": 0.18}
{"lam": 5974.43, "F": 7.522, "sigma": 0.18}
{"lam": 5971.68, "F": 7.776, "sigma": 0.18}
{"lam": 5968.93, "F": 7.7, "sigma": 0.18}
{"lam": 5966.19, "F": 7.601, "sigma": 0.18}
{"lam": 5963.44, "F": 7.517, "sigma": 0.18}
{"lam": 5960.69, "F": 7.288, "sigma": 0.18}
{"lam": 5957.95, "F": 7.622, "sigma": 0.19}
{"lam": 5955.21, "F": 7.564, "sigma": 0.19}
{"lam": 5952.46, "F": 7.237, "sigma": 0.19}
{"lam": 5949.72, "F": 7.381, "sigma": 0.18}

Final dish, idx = 0.4 AA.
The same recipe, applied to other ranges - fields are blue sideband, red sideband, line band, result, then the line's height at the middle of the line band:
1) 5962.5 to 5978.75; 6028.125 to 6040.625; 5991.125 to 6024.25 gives 1.6 AA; 7.54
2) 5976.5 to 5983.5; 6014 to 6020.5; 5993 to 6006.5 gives -0.1 AA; 7.16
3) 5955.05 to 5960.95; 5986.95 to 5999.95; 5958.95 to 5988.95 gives -0.1 AA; 7.41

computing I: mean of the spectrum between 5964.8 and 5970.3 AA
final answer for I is 7.66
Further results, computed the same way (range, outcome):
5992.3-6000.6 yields 7.18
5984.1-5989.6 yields 7.3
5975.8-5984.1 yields 7.23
